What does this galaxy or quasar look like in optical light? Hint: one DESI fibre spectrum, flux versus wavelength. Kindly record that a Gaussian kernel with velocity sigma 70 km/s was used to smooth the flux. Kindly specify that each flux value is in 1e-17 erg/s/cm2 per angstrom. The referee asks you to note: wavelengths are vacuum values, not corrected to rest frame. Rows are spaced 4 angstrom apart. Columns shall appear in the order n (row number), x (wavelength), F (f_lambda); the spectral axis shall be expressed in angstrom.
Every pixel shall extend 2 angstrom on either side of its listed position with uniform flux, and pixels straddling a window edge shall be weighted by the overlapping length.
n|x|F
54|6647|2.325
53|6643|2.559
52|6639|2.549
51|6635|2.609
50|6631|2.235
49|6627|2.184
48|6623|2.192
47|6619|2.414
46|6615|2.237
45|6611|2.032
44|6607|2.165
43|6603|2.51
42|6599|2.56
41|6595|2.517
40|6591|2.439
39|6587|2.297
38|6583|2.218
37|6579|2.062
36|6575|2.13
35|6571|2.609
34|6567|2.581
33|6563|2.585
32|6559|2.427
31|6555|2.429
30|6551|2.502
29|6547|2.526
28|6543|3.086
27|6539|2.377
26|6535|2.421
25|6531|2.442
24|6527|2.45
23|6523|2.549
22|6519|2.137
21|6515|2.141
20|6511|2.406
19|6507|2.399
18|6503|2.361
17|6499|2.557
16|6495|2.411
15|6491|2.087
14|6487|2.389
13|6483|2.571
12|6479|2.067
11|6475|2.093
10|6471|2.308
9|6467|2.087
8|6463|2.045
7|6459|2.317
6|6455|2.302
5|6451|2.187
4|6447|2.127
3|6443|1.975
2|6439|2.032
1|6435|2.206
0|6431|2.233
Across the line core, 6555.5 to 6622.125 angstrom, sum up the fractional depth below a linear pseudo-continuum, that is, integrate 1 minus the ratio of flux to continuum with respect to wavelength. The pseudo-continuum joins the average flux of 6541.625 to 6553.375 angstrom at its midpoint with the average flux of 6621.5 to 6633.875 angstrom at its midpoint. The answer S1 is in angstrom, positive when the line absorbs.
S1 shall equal 2.3 angstrom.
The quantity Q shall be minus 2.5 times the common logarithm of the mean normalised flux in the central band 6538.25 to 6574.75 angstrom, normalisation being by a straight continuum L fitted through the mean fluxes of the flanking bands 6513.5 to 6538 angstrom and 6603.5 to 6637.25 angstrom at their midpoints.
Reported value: -0.10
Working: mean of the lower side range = 2.36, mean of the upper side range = 2.27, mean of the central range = 2.55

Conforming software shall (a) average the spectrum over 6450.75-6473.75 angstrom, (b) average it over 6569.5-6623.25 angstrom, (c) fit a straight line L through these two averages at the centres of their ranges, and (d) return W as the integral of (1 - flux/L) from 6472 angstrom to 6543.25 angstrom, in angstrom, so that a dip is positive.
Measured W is -4.0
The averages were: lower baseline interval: 2.21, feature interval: 2.37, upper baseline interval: 2.31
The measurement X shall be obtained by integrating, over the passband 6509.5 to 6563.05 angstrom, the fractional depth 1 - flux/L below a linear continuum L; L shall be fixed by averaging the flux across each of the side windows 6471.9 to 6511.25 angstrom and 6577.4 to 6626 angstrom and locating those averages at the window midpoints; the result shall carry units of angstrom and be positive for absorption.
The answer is -3.2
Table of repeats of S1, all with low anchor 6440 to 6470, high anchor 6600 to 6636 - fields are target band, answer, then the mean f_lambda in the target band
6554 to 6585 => -1.85 angstrom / 2.38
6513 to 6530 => -0.93 angstrom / 2.33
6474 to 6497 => -1.08 angstrom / 2.28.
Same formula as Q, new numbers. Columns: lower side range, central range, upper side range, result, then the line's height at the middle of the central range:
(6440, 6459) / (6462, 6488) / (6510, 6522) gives -0.016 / 2.19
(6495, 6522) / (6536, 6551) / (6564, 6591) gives -0.124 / 2.34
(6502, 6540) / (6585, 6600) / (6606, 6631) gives -0.091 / 2.25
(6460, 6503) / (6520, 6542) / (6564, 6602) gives -0.062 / 2.33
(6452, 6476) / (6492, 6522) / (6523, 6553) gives 0.024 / 2.4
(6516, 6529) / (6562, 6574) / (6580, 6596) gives -0.092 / 2.35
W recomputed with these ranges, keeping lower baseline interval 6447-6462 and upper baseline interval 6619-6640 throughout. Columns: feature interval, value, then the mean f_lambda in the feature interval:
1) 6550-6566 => -1.3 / 2.49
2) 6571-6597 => 0.2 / 2.3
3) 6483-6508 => -1.3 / 2.38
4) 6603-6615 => 0.8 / 2.19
